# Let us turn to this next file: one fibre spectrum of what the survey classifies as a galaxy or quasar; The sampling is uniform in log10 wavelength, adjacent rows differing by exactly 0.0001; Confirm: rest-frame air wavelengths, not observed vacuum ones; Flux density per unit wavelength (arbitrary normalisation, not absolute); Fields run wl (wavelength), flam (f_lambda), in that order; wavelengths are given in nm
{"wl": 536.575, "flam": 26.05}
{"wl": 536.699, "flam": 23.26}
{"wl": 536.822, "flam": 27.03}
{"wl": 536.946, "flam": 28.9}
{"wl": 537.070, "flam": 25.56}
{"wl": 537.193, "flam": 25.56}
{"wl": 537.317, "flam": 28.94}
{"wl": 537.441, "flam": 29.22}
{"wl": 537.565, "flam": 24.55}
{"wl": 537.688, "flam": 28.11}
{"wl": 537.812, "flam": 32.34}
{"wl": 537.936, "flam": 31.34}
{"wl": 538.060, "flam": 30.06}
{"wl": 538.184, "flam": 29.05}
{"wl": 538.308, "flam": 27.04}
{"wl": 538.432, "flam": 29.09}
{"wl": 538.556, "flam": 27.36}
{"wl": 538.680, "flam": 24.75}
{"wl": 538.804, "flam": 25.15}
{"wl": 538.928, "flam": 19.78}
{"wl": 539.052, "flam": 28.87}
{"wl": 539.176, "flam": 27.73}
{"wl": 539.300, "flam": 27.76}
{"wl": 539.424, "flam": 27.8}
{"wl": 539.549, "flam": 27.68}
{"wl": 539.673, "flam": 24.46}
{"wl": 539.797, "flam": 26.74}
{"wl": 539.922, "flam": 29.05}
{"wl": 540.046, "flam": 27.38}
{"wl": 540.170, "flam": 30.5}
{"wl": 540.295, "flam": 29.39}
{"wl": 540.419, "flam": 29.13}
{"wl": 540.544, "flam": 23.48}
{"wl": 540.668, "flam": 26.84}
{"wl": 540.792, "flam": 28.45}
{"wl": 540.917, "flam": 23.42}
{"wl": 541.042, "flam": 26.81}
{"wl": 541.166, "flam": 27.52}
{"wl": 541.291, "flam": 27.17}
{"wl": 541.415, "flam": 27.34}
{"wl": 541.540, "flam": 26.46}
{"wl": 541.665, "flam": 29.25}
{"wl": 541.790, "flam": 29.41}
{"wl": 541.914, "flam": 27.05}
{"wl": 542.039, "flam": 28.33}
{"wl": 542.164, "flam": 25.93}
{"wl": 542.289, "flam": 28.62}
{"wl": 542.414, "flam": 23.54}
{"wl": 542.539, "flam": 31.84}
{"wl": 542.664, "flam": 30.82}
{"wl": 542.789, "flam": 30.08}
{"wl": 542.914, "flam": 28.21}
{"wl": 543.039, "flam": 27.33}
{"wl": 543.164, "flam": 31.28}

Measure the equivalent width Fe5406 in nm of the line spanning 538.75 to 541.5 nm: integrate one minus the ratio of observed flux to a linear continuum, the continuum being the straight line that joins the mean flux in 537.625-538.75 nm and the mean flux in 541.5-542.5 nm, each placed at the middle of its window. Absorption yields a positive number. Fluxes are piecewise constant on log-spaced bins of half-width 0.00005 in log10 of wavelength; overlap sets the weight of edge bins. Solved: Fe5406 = 0.11 nm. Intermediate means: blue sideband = 28.8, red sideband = 27.4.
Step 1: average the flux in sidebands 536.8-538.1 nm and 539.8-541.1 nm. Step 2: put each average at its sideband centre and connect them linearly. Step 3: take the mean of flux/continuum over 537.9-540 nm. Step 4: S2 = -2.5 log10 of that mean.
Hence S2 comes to 0.03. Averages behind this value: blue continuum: 28.3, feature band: 27.2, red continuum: 27.4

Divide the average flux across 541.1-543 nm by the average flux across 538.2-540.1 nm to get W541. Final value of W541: 1.0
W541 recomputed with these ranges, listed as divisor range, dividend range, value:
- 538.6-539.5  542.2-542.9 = 1.11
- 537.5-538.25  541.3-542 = 0.95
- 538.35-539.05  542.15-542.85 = 1.12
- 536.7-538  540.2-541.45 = 0.97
